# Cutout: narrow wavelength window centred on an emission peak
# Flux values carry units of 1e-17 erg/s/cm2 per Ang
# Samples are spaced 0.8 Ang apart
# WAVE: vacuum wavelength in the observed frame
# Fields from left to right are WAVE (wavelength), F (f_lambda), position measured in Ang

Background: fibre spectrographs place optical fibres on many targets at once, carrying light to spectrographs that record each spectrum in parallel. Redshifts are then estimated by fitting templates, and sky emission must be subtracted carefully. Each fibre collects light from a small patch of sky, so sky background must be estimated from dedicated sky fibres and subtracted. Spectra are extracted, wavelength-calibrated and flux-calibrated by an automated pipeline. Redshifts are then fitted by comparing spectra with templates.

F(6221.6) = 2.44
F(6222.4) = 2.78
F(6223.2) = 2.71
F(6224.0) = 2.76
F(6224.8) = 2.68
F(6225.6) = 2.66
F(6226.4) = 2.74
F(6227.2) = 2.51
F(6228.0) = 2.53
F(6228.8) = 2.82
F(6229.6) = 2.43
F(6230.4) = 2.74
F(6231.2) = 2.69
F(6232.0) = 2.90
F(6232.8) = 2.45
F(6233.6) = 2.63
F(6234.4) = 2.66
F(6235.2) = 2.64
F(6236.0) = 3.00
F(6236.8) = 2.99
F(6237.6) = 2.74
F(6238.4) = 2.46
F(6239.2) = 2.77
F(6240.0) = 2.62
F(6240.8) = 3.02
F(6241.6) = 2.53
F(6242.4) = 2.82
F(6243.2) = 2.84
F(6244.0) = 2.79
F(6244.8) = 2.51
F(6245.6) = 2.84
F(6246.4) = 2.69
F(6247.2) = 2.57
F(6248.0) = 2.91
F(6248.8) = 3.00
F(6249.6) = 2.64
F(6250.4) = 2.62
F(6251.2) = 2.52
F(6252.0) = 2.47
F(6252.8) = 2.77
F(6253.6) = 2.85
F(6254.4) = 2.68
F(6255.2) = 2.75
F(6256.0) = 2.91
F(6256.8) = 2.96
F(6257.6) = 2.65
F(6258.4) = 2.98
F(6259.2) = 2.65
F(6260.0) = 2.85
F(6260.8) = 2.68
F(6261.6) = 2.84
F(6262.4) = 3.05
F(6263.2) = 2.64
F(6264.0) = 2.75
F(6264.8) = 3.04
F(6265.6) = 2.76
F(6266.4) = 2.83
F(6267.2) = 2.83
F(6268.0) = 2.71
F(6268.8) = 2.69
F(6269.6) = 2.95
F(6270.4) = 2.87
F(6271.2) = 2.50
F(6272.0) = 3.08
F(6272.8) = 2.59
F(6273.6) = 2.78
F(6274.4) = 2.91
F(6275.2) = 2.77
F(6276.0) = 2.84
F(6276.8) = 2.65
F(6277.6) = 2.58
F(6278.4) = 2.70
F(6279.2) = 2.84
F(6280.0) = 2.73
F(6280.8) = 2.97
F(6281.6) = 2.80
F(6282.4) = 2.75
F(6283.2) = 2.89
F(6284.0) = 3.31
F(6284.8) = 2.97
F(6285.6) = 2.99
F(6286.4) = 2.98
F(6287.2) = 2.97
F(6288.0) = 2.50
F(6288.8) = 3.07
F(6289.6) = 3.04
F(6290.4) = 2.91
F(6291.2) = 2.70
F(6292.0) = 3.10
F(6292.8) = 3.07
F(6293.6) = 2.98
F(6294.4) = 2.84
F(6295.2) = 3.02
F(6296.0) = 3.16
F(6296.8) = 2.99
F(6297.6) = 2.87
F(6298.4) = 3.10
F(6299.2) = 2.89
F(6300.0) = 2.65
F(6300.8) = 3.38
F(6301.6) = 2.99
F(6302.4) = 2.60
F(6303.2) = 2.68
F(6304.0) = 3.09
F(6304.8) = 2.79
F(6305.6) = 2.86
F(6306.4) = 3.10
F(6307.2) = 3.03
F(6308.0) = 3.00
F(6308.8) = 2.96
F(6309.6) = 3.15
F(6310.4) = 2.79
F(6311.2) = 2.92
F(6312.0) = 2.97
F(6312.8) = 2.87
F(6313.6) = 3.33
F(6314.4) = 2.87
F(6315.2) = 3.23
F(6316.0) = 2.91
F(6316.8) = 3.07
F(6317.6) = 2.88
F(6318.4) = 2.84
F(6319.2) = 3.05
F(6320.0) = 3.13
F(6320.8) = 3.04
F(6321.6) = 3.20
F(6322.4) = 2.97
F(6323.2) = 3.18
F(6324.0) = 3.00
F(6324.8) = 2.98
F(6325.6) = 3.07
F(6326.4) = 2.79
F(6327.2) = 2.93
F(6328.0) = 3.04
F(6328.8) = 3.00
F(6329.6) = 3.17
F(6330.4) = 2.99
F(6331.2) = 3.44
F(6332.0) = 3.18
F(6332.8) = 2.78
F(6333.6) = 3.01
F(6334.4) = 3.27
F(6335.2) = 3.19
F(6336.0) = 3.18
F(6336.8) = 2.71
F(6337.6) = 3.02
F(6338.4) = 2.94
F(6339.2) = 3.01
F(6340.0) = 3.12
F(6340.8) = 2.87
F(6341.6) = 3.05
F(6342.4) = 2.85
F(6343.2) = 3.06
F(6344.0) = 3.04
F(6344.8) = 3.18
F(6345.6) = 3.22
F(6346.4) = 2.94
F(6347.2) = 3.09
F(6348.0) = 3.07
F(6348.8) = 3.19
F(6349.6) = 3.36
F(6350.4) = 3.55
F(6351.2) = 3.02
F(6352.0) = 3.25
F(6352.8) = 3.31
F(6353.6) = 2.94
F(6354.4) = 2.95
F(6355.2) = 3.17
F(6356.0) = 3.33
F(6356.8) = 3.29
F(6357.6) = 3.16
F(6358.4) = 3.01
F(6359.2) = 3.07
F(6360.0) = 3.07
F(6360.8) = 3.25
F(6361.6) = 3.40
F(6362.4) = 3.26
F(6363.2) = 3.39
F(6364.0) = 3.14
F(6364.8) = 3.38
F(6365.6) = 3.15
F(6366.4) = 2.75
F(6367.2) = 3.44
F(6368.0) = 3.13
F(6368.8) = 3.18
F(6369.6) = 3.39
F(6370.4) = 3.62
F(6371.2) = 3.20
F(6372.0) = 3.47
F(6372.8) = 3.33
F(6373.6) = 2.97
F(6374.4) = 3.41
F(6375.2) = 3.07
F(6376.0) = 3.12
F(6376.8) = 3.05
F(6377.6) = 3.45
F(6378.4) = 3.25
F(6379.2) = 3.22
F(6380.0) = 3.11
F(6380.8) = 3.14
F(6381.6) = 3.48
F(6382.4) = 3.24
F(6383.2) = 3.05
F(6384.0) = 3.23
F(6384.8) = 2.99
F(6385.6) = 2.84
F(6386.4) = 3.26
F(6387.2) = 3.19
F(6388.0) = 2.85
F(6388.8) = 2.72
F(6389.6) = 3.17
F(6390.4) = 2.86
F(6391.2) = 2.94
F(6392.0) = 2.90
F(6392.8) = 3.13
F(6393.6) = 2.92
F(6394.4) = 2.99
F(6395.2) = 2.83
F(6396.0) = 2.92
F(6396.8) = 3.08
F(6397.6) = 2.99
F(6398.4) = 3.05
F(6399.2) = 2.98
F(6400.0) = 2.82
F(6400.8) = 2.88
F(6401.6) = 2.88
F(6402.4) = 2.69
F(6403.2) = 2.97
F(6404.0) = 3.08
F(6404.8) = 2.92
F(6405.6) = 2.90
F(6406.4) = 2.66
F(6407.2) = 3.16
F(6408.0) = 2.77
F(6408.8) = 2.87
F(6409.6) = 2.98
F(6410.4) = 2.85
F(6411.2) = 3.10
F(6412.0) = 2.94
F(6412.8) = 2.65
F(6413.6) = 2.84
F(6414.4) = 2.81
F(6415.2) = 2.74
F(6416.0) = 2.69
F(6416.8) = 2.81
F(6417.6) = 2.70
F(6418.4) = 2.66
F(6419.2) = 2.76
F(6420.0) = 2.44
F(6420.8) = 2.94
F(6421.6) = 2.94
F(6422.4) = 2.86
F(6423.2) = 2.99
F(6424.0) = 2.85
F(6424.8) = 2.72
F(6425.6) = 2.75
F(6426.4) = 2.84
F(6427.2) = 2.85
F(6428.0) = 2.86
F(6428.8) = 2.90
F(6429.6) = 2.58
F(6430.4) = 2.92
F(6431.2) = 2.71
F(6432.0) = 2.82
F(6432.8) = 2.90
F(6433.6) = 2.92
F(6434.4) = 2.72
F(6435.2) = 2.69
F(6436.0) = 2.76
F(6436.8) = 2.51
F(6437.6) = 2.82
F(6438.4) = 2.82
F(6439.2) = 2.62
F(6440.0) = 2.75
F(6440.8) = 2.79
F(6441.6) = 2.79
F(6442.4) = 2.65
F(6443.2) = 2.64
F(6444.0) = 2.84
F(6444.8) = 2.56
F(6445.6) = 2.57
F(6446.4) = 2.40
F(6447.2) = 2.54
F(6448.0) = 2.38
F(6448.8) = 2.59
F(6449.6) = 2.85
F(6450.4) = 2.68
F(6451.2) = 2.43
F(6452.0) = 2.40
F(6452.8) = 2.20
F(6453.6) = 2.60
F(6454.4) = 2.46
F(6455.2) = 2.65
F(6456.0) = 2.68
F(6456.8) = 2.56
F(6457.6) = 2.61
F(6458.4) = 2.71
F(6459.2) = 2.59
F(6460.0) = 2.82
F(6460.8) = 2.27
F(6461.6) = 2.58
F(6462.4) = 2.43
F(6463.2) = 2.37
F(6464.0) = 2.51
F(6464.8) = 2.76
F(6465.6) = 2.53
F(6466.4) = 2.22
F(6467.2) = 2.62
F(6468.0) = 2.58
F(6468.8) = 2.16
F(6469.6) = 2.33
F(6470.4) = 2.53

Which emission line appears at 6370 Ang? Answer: C III] 1909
